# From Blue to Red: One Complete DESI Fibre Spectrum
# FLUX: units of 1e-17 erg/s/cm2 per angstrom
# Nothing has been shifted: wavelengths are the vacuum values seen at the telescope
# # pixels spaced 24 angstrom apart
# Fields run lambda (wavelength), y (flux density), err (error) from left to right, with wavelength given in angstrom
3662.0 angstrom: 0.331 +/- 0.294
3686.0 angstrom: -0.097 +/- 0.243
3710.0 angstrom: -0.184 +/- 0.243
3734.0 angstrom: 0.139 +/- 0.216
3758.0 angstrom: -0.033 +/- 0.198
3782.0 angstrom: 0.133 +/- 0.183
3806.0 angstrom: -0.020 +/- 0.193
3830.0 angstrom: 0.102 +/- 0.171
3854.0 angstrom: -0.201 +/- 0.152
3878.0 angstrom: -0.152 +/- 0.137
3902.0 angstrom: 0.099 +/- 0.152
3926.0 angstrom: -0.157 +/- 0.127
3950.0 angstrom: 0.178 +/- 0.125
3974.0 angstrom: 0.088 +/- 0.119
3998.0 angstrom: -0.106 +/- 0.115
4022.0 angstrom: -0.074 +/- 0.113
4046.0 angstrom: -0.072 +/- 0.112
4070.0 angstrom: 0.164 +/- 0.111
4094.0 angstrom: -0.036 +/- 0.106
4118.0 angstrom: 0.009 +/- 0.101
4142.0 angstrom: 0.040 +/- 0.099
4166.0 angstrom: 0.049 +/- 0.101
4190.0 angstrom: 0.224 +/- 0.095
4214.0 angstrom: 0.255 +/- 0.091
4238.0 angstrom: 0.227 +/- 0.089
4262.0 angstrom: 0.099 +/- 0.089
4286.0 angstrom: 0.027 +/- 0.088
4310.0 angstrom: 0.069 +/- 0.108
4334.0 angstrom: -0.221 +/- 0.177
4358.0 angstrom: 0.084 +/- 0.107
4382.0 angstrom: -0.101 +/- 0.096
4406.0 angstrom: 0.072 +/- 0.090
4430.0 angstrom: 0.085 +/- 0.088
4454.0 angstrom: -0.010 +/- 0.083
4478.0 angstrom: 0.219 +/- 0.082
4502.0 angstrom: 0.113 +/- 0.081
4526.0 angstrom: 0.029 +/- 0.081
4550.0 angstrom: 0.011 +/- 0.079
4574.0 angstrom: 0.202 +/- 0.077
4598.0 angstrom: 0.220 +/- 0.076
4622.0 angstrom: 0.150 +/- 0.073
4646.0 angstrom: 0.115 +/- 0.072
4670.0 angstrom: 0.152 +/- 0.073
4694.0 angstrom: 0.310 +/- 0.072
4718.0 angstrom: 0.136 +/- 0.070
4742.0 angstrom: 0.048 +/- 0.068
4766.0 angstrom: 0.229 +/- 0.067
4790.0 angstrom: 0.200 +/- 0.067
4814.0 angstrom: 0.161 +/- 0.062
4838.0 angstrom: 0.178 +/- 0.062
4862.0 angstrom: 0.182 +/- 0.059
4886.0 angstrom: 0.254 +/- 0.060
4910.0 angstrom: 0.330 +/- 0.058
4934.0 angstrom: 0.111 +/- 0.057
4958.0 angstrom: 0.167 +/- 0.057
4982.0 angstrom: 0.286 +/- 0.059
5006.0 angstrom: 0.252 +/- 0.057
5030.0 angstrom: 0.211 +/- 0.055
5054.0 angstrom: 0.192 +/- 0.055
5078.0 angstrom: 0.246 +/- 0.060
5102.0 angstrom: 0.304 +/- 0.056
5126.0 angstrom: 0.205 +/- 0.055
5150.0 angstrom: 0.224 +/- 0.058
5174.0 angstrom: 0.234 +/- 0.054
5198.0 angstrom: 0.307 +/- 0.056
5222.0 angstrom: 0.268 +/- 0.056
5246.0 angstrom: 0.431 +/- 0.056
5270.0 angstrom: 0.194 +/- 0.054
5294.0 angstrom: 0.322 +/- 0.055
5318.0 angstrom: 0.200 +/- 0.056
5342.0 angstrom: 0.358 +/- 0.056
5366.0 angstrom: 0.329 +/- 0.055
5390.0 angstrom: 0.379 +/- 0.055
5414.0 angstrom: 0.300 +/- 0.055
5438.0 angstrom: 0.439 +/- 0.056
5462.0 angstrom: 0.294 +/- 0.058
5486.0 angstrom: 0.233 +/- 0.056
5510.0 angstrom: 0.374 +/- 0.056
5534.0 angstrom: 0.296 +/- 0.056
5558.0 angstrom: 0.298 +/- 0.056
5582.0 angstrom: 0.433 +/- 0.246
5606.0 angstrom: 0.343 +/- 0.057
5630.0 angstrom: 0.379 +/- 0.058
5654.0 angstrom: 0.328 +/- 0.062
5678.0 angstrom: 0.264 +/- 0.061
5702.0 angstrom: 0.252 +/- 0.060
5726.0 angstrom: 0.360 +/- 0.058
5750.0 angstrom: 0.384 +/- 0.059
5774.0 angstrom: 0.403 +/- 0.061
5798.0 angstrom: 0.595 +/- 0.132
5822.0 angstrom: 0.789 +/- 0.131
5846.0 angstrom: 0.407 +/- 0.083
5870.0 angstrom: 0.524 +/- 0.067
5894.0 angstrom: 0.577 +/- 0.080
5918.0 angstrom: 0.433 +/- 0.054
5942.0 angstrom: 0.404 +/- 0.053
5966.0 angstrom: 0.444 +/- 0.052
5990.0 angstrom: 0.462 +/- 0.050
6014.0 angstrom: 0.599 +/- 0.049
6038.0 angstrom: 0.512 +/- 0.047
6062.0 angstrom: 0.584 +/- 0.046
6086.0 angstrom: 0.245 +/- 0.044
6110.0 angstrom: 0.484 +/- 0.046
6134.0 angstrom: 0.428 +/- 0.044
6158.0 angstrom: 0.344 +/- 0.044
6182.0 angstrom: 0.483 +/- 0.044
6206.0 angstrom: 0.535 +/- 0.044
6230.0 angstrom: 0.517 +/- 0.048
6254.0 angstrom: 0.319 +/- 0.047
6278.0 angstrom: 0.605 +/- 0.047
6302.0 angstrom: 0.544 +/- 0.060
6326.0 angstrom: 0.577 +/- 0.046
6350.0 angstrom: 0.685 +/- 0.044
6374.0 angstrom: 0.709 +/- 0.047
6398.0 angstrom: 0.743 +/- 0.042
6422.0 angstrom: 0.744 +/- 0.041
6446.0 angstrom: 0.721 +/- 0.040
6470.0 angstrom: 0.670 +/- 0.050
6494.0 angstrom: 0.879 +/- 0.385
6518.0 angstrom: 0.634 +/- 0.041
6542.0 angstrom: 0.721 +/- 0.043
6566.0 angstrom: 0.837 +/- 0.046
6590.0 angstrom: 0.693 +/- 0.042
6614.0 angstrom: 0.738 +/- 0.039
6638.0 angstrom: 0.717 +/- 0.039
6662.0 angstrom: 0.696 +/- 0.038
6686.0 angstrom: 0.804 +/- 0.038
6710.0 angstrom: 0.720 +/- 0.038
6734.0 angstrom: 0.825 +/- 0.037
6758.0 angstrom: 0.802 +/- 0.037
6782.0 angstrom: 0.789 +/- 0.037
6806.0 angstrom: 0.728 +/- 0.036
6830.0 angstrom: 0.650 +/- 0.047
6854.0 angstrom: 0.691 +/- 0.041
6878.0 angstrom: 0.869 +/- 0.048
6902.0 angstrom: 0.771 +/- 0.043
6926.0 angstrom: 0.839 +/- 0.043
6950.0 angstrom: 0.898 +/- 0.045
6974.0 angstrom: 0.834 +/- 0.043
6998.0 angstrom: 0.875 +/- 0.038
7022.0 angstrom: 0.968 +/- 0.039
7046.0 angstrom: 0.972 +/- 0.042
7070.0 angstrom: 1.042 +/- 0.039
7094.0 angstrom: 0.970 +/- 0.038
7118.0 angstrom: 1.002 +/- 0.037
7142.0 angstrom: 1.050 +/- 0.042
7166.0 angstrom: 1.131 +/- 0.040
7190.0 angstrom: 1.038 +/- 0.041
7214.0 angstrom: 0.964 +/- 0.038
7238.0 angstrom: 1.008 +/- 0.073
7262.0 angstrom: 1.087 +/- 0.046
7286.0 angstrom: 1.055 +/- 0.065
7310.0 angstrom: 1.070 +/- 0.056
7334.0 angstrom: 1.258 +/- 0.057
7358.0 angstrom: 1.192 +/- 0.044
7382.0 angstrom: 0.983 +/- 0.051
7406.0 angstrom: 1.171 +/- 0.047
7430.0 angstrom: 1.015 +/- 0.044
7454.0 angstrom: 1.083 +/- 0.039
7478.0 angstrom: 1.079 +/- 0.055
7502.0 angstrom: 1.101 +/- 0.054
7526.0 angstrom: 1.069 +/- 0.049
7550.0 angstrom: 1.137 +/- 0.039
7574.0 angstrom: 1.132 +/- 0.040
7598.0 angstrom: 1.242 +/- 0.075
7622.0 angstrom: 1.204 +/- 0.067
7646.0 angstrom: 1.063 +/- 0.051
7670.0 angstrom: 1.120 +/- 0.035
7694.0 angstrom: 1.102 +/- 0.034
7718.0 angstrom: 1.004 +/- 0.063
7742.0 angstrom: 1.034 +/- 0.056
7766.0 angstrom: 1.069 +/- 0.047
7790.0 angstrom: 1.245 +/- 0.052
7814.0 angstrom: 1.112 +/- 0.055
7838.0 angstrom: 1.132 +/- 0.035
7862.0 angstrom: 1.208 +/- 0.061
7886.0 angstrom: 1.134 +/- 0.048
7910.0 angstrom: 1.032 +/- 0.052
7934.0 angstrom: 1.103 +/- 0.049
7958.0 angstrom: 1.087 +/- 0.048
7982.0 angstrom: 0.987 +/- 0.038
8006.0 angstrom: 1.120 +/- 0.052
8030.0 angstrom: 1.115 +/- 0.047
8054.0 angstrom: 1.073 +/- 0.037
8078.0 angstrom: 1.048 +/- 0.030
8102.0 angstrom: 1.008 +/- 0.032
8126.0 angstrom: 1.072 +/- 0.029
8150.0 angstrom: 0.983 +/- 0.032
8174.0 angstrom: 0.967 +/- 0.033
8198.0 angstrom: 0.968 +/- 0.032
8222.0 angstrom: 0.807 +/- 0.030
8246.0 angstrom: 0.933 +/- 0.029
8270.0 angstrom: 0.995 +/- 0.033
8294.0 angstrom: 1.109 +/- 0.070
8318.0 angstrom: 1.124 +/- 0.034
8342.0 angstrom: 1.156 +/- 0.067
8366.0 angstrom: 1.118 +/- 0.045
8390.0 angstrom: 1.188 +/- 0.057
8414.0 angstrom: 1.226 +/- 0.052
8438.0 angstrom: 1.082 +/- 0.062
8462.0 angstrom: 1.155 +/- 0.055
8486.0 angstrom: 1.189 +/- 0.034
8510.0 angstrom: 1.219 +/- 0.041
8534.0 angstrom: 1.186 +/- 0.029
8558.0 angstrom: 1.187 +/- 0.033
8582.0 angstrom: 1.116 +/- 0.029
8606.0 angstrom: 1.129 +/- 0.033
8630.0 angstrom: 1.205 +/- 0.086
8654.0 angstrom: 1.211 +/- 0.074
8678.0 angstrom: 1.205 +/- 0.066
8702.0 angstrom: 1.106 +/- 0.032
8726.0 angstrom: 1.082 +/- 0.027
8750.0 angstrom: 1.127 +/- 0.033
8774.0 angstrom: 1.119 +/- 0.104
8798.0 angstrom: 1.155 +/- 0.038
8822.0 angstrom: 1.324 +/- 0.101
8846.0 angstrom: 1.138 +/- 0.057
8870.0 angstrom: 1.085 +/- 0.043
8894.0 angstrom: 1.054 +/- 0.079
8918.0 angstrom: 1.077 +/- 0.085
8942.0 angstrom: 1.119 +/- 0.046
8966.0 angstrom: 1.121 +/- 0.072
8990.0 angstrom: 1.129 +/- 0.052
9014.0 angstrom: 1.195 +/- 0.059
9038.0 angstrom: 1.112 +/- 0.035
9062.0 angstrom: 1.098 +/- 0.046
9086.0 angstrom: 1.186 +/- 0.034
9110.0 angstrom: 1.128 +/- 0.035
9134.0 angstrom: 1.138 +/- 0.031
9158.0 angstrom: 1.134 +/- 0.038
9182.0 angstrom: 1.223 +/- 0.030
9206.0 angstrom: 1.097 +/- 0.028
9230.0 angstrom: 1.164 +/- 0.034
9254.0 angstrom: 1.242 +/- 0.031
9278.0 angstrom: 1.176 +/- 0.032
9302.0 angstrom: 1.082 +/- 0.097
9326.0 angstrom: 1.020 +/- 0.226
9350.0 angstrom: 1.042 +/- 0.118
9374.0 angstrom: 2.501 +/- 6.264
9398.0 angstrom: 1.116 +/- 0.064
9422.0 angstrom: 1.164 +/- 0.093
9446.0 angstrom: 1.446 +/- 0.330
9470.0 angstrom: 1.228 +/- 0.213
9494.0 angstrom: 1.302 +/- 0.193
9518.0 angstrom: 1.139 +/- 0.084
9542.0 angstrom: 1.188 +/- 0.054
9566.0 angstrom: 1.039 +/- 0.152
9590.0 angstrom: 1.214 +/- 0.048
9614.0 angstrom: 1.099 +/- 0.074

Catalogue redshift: 0.59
